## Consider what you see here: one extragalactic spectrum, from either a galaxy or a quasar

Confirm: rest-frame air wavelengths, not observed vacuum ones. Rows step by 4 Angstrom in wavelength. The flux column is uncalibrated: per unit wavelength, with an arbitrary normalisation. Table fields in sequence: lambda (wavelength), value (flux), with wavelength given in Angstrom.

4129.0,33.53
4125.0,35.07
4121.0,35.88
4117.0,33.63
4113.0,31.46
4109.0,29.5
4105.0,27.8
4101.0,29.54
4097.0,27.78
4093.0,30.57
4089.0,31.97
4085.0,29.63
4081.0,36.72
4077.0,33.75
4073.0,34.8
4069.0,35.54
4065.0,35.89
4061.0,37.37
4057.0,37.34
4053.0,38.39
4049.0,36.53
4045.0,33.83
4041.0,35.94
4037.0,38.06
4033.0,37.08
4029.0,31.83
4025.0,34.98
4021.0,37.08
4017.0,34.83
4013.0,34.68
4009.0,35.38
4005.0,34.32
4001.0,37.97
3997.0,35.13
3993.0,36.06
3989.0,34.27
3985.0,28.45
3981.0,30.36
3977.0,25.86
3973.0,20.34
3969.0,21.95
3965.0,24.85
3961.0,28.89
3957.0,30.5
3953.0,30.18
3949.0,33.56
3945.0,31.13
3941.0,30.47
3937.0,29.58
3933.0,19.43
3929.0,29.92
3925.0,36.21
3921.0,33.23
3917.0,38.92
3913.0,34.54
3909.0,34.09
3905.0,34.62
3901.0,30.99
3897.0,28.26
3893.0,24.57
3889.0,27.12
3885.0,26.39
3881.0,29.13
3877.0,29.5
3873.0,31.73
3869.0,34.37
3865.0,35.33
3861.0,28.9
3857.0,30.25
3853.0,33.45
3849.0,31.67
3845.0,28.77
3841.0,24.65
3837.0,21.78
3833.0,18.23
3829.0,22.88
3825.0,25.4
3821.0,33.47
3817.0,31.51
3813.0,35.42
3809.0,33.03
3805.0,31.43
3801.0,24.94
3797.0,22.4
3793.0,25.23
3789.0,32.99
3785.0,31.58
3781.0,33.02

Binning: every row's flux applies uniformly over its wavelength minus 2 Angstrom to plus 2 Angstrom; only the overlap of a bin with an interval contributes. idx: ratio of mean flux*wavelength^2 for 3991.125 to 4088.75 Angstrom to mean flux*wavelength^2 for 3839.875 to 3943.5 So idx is 1.2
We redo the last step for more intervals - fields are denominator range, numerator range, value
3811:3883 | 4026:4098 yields 1.32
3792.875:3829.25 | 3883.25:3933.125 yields 1.13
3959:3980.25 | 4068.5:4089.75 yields 1.44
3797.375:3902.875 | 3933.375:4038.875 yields 1.18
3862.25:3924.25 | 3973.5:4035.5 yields 1.13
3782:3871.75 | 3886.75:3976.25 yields 1.08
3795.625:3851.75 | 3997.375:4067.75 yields 1.45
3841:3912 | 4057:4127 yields 1.20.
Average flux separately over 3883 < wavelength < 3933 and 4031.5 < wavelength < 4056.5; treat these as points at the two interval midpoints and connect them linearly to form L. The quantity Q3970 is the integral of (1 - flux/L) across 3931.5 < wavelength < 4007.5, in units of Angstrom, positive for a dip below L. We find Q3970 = 8.8 Angstrom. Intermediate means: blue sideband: 31.1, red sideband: 36.7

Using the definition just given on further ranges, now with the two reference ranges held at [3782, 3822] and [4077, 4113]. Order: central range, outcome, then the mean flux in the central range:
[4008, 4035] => -4.0 Angstrom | 35.1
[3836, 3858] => 1.2 Angstrom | 28.6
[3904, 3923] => -3.0 Angstrom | 35.1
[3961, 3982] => 3.9 Angstrom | 24.8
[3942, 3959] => -0.5 Angstrom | 31.3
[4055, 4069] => -2.8 Angstrom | 36.7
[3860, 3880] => -1.1 Angstrom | 32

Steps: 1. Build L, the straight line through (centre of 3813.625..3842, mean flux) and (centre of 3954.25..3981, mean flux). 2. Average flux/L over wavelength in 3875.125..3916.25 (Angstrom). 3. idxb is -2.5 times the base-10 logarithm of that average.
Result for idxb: -0.17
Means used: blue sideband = 25.9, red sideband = 25.9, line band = 30.2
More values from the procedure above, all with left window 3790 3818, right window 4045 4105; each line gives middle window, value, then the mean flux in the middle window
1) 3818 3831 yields 0.07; 27.6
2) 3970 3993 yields 0.14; 28.3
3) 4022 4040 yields -0.08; 35.6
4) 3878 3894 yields 0.13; 27.1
